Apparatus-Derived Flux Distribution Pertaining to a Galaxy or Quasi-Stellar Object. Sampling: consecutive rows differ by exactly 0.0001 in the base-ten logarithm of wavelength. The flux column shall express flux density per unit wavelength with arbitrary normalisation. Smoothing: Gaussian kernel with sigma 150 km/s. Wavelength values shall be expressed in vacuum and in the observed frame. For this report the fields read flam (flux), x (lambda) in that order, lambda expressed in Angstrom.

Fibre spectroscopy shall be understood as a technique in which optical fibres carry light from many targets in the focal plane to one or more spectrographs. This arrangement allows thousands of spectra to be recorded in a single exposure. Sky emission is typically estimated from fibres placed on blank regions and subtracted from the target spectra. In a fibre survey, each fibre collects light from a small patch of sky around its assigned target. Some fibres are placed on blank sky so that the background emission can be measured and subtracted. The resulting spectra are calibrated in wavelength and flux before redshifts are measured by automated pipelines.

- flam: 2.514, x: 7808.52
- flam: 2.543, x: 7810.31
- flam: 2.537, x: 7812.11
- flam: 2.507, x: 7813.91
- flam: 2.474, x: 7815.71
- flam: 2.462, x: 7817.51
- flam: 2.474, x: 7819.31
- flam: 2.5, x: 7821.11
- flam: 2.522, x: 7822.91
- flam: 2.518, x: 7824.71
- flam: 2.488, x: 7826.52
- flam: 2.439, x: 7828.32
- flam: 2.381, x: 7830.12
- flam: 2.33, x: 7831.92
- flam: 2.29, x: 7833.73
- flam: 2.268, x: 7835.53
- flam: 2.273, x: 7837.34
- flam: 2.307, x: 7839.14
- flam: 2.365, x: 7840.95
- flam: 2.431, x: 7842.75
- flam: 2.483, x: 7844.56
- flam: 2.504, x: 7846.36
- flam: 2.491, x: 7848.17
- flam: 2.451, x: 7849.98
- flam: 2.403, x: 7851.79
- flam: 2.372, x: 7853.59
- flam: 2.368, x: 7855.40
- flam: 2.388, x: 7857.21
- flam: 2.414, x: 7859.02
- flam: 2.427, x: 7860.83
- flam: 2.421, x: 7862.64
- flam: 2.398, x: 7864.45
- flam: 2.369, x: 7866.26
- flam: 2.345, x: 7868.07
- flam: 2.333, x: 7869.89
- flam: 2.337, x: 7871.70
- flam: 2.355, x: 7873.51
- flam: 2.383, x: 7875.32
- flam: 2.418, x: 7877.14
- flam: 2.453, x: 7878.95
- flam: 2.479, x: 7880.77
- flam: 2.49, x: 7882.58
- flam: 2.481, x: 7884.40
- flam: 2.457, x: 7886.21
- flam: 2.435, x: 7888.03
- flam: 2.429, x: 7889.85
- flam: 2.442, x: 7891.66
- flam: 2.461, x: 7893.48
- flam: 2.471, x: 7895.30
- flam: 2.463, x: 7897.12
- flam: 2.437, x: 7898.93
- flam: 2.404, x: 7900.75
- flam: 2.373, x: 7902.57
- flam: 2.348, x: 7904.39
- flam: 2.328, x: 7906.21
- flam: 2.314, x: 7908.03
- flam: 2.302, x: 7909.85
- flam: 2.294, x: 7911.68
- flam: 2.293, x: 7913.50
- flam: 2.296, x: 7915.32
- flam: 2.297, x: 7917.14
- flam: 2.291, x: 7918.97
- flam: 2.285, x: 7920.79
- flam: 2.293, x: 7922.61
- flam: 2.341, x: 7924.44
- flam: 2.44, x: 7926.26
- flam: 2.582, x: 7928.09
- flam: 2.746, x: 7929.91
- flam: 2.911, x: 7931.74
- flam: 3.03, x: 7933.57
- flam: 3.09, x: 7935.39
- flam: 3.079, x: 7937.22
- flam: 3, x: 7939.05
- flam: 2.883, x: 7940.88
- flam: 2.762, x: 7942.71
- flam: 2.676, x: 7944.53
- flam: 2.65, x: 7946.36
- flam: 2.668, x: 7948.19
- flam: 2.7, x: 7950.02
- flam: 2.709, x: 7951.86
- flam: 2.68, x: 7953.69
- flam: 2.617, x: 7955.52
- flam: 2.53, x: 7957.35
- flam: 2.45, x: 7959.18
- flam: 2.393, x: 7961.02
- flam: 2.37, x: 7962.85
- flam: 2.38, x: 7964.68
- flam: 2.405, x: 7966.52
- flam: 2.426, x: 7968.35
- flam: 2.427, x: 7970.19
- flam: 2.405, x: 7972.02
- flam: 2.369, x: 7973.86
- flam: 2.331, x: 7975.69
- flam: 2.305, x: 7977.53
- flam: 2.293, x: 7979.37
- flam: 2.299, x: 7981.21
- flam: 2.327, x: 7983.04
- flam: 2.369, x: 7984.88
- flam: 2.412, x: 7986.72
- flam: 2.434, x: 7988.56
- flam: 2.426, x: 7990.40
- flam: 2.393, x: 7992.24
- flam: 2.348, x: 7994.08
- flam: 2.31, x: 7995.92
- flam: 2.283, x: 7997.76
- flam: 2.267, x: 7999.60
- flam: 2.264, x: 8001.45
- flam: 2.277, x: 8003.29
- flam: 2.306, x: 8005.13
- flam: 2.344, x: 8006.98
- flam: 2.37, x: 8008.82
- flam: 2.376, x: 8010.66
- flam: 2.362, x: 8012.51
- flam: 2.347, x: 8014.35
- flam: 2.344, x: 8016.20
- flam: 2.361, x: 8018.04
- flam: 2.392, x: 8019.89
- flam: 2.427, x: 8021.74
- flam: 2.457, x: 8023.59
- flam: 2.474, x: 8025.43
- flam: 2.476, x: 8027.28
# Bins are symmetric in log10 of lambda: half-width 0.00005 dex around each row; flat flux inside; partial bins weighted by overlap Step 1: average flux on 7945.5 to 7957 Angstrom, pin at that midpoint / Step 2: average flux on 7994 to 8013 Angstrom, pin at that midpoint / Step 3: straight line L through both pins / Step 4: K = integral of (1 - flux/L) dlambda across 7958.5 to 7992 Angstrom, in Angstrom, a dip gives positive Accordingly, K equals 1.7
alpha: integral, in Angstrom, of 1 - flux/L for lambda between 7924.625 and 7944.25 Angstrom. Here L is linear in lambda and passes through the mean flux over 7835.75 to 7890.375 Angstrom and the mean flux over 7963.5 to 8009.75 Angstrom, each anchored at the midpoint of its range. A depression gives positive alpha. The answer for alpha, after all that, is -3.7 Angstrom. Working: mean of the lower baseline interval 2.41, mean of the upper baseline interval 2.35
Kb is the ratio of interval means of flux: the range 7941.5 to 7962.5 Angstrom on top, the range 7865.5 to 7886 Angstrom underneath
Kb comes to 1.1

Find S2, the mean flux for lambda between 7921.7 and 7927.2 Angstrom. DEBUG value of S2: 2.36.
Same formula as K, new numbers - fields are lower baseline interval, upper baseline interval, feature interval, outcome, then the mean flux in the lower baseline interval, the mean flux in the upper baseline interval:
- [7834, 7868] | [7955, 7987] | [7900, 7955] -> -4.1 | 2.39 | 2.39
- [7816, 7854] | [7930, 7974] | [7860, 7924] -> 3.8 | 2.42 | 2.66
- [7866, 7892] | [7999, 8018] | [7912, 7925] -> 0.5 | 2.41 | 2.33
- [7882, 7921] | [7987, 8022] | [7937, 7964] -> -3.4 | 2.38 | 2.35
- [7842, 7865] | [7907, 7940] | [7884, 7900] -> 0.3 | 2.43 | 2.55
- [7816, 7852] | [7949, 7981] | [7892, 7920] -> 0.9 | 2.42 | 2.45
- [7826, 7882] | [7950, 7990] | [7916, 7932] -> -0.2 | 2.39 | 2.43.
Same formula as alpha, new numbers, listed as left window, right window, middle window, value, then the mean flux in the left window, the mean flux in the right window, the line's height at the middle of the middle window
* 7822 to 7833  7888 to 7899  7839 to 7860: 0.2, 2.44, 2.45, 2.45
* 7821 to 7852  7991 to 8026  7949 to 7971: -1.3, 2.41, 2.35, 2.37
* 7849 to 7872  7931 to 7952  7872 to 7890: 0.5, 2.39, 2.85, 2.5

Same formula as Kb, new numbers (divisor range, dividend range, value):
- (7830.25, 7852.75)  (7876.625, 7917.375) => 1.01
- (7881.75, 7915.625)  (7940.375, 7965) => 1.09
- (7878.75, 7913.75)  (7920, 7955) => 1.13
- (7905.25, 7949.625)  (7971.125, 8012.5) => 0.91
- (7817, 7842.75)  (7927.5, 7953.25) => 1.17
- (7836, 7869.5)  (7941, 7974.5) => 1.06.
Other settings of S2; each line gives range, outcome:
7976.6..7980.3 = 2.29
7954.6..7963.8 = 2.47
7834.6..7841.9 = 2.31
